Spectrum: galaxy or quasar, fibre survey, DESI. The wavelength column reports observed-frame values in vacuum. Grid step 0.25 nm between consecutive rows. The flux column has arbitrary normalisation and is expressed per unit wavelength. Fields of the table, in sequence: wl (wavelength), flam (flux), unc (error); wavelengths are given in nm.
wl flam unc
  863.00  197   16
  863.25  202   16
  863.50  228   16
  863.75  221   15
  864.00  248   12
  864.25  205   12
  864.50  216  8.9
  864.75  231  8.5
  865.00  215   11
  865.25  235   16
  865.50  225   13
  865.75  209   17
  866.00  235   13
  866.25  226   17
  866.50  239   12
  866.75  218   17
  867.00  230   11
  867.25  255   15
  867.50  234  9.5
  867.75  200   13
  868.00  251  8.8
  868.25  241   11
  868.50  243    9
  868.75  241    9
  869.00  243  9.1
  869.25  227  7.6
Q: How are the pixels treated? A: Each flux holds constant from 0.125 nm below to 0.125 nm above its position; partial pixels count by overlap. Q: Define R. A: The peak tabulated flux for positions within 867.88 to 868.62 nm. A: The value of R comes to 251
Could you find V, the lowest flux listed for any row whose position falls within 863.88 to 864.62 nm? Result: 205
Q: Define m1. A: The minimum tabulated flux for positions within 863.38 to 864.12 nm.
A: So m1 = 221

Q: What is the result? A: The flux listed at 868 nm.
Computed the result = 251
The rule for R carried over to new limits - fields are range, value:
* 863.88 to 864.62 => 248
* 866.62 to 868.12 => 255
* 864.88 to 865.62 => 235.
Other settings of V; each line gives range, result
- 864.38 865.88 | 209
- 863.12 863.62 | 202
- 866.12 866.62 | 226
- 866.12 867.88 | 200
